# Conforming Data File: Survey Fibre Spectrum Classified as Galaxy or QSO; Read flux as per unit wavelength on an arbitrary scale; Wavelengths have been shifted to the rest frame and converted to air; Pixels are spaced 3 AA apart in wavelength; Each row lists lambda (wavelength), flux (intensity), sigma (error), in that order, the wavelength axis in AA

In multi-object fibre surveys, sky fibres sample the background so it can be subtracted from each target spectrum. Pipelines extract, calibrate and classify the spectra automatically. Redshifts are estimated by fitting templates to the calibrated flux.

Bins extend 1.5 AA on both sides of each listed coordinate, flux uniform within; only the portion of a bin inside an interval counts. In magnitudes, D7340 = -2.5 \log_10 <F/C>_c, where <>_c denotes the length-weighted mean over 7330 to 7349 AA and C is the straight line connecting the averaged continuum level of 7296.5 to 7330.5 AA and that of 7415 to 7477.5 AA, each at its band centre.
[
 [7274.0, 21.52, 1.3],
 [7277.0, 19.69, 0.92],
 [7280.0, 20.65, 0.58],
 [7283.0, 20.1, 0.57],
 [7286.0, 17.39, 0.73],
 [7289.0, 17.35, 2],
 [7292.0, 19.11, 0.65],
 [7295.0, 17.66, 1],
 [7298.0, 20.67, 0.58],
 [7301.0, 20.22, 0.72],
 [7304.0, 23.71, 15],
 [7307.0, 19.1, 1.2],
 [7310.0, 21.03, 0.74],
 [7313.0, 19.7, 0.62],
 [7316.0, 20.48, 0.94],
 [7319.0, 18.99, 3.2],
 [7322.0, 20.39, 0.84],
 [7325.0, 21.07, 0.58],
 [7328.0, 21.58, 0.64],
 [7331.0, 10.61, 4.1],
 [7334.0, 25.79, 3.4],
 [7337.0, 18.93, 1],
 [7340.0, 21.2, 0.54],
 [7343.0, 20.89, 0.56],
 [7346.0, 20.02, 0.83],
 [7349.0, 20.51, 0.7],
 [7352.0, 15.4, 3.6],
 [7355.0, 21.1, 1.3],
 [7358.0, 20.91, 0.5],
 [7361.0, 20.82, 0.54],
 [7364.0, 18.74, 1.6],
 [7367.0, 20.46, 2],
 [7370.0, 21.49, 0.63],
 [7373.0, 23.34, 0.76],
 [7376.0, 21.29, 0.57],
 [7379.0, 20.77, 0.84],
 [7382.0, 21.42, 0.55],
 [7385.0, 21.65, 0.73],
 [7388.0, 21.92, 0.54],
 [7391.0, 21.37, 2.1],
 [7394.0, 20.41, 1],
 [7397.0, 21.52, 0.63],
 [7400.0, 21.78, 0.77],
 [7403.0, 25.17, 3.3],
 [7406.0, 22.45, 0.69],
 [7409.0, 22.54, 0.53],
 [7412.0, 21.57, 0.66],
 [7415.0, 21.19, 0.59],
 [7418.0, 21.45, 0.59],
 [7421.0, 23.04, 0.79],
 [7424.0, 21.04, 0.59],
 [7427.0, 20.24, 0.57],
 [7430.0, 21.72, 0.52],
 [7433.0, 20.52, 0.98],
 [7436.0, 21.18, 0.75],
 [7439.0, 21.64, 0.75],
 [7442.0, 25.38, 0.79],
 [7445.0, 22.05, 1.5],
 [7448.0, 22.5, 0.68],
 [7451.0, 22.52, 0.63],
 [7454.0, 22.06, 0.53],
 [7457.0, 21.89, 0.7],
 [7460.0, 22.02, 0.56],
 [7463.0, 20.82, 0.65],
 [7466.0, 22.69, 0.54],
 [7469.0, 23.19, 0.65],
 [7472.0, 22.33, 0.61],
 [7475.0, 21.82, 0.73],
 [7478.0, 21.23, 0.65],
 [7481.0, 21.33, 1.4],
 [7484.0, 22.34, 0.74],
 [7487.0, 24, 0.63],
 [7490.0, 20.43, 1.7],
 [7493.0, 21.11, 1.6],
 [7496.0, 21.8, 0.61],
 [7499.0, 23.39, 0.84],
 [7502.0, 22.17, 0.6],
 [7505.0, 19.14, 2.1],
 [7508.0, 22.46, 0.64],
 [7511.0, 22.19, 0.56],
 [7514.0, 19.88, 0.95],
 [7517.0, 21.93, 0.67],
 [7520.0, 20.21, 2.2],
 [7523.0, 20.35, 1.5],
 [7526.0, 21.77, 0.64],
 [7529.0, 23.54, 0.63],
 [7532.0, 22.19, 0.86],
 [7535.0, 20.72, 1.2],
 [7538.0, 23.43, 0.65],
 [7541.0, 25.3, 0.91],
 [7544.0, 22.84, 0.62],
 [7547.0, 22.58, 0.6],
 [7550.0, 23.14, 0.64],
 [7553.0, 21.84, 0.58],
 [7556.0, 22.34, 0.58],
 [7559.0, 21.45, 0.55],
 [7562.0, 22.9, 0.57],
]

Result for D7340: 0.04 mag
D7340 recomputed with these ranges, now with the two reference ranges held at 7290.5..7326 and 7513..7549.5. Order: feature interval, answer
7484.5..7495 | -0.007 mag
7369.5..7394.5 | -0.039 mag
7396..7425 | -0.057 mag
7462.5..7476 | -0.035 mag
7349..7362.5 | 0.050 mag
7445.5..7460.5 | -0.038 mag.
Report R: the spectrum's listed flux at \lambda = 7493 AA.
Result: 21.11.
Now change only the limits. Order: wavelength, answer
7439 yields 21.64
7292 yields 19.11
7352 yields 15.4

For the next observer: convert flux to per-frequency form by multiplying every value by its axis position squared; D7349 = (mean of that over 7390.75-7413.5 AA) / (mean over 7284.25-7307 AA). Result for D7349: 1.2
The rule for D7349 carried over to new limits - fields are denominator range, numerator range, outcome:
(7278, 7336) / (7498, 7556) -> 1.18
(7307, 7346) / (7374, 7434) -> 1.11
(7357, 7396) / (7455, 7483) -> 1.06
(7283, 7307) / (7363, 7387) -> 1.11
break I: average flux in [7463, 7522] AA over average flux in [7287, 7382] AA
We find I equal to 1.08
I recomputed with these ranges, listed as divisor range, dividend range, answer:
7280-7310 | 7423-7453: 1.12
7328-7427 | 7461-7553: 1.05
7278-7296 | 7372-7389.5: 1.16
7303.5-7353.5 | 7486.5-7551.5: 1.11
